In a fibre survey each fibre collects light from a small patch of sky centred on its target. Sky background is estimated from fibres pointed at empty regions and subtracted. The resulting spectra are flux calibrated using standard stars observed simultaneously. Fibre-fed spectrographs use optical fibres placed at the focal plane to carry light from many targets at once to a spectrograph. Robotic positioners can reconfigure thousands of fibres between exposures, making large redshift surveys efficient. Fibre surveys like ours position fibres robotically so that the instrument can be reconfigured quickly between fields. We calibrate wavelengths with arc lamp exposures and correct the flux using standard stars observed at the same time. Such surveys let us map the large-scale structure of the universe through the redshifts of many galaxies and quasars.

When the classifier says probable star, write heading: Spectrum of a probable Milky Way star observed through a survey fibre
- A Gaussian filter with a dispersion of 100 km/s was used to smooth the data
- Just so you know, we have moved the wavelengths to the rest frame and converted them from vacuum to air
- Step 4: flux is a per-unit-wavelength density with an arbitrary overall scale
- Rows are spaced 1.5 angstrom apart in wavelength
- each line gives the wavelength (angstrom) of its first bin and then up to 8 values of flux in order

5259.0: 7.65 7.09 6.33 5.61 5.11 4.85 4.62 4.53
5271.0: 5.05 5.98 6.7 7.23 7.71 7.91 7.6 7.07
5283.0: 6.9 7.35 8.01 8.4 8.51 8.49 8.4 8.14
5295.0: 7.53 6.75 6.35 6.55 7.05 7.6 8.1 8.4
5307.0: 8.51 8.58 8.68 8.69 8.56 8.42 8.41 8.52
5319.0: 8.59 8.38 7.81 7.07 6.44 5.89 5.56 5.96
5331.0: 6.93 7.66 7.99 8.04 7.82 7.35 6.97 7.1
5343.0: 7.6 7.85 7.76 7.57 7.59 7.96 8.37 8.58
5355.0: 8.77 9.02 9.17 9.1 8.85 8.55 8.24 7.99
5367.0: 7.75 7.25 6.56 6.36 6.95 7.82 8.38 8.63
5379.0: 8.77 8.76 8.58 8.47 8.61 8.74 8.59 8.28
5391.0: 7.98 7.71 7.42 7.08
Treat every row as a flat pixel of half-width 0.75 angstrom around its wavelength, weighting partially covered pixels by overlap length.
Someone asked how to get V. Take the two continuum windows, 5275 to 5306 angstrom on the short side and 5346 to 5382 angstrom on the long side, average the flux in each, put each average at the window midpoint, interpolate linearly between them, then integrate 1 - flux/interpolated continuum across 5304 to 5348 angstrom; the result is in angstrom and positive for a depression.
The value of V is 0.9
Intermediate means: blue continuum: 7.62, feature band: 7.7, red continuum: 8.13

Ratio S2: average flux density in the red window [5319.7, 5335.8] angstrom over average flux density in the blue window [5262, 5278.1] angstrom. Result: 1.21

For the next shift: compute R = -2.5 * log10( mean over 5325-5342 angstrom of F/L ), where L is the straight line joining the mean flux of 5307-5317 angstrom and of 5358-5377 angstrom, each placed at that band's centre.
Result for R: 0.184 mag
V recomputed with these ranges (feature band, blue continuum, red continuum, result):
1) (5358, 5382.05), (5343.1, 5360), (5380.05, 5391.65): 1.01 angstrom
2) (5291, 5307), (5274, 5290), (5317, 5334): -0.20 angstrom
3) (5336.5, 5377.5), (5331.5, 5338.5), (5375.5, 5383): 1.43 angstrom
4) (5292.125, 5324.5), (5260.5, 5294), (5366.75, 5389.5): -3.27 angstrom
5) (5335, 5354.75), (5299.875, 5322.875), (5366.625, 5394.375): 0.89 angstrom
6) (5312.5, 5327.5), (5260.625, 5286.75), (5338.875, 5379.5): -1.07 angstrom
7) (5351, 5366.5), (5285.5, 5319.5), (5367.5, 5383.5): -1.48 angstrom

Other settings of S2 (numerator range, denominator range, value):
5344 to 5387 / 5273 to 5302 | 1.09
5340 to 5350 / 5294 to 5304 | 1.06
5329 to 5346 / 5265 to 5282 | 1.19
